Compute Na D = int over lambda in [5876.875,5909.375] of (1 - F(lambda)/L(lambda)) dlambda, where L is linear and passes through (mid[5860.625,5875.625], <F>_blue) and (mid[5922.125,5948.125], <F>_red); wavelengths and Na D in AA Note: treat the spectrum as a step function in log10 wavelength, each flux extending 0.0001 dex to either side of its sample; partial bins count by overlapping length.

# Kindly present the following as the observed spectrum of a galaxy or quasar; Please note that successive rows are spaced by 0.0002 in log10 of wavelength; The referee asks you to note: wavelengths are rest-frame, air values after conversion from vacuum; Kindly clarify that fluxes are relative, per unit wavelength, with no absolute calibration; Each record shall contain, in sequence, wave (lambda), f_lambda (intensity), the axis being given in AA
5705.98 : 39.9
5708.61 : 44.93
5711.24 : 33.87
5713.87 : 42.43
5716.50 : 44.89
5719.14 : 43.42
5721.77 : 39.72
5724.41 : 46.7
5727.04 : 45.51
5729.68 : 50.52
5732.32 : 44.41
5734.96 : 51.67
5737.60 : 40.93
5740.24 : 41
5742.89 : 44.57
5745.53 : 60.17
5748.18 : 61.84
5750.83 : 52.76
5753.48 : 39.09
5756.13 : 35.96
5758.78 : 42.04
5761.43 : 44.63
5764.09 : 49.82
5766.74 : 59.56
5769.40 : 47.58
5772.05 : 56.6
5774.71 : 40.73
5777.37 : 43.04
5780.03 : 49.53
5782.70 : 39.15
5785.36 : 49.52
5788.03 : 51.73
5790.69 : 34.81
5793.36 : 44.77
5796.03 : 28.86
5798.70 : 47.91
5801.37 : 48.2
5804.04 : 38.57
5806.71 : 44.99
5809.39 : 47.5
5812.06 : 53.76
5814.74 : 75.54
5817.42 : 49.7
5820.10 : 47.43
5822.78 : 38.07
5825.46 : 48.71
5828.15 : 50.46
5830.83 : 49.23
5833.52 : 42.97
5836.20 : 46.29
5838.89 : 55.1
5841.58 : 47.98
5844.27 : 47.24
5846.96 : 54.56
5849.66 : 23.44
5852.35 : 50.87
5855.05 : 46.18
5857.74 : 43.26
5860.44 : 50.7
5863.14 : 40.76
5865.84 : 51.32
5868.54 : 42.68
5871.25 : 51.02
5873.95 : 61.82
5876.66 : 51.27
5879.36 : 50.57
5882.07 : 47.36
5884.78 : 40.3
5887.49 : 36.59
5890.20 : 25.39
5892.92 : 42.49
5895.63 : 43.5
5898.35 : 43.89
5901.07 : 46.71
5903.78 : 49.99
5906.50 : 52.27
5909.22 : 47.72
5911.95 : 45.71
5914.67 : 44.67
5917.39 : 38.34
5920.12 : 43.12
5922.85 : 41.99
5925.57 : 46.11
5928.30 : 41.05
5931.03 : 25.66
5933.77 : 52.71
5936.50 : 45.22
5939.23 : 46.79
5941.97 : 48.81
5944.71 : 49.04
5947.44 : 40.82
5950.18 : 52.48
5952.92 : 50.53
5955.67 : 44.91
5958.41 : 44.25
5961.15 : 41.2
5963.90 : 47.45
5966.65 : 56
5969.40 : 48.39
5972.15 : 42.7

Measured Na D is 2.4 AA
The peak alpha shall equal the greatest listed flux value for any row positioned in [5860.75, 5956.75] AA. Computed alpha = 61.82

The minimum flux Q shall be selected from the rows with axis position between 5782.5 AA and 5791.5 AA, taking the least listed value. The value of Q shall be 34.81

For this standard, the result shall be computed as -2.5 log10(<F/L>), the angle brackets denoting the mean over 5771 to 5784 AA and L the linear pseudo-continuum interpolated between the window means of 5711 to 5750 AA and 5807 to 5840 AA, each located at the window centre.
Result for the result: 0.06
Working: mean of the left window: 46.5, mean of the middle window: 45.6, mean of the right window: 50.2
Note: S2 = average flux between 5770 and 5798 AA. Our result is 44.1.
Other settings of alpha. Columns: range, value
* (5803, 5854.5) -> 75.54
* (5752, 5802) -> 59.56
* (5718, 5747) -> 60.17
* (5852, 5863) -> 50.87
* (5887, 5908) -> 52.27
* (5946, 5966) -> 52.48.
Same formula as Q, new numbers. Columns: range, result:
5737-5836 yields 28.86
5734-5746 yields 40.93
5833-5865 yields 23.44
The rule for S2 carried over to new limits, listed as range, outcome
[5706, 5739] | 43.9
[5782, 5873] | 46.7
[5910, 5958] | 44.6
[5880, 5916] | 43.7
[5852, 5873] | 47.2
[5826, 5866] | 46.6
